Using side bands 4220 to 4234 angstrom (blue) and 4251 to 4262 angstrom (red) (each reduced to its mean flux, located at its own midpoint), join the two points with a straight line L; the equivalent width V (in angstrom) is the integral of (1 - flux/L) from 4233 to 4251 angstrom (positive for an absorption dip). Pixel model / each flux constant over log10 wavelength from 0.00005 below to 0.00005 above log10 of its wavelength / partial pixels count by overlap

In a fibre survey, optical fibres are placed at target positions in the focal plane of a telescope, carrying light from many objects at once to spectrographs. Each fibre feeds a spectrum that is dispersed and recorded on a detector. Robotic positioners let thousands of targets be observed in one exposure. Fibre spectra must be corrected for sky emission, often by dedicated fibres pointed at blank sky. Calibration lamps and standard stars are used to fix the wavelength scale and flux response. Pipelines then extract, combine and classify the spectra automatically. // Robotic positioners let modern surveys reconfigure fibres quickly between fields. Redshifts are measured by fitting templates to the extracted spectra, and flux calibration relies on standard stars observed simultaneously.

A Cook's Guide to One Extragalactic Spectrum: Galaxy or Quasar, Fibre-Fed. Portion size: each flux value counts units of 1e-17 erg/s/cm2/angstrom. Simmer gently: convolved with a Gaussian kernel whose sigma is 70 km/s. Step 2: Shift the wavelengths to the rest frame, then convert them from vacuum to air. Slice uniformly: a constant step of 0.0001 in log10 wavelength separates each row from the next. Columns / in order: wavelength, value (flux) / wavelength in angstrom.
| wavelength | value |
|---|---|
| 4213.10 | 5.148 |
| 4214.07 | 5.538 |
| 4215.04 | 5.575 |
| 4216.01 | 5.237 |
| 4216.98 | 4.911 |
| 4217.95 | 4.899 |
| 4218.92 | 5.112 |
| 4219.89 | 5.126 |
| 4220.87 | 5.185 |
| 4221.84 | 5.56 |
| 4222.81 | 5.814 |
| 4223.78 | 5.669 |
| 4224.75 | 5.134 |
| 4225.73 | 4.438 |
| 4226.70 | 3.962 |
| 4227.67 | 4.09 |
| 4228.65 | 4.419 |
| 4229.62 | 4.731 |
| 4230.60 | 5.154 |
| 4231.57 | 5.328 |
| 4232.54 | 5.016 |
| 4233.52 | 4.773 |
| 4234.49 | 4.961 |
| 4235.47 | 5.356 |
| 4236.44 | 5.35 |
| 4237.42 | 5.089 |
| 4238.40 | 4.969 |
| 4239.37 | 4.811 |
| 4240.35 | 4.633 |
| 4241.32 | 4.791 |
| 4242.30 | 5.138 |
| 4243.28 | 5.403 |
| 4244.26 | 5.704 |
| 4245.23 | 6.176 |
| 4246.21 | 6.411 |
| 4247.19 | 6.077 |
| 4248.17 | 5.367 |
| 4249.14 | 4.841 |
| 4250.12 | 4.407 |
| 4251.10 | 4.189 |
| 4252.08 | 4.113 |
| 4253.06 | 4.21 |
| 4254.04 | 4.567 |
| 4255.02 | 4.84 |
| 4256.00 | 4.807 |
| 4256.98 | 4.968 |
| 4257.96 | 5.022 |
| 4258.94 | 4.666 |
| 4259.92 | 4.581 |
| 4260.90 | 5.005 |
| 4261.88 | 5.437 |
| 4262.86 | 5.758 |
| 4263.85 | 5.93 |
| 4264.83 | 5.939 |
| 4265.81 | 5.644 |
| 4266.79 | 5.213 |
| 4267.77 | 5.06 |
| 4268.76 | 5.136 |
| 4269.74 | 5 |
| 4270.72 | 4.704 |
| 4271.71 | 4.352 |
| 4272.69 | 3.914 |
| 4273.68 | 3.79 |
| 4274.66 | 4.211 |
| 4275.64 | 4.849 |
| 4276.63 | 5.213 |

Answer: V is -1.5 angstrom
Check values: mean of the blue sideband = 4.95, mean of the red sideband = 4.69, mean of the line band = 5.21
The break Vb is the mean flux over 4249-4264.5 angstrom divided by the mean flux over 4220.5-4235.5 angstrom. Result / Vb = 1.0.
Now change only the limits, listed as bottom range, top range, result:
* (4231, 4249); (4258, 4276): 0.94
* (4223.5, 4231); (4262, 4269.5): 1.18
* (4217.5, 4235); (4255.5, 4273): 1.02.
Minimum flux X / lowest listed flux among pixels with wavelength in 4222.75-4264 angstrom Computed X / 3.962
